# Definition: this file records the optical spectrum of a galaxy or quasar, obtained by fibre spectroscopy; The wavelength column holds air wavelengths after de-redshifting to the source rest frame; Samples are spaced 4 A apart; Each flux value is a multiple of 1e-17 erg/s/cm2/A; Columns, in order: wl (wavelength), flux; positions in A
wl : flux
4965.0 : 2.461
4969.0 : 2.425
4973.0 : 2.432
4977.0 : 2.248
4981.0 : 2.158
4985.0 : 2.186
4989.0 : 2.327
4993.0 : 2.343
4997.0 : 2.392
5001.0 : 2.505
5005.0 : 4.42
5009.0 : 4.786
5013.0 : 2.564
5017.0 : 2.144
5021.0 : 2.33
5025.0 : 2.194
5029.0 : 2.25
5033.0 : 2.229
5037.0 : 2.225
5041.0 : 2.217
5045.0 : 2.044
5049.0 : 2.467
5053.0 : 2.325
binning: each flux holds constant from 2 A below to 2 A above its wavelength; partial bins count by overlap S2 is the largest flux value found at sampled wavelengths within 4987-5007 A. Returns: 4.42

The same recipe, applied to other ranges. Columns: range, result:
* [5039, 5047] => 2.217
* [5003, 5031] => 4.786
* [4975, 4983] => 2.248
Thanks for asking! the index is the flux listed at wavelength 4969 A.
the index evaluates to 2.425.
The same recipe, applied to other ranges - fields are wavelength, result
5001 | 2.505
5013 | 2.564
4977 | 2.248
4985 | 2.186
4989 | 2.327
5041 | 2.217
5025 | 2.194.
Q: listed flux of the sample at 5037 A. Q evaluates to 2.225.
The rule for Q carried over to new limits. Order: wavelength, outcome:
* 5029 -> 2.25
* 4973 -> 2.432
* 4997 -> 2.392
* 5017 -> 2.144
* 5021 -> 2.33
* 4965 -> 2.461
